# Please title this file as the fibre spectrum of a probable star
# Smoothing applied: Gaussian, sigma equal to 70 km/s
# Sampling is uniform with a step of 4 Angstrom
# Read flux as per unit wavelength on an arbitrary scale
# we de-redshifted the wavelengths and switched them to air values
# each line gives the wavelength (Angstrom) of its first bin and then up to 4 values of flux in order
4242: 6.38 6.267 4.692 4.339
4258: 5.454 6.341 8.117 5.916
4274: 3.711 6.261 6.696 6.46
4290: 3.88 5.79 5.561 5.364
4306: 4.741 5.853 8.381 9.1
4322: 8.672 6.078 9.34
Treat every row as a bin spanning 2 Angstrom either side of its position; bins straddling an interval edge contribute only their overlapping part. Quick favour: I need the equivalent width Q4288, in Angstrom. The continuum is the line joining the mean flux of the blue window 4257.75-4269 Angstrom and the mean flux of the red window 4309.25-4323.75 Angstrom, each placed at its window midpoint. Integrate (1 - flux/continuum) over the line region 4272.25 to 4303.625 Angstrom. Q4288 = 8.2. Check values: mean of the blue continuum 6.76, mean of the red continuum 8.18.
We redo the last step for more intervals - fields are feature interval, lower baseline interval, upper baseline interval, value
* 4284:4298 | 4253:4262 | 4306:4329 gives 2.33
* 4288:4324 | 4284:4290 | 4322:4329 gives 0.75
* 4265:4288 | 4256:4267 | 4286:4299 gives -0.86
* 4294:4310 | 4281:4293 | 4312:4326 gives 3.45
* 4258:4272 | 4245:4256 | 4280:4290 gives -3.02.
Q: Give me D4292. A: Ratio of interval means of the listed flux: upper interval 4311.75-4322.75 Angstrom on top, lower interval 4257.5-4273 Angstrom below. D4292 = 1.36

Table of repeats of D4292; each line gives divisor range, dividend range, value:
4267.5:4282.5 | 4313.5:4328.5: 1.43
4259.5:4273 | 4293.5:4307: 0.82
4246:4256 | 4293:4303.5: 1.14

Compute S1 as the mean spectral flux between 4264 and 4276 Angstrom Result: 5.91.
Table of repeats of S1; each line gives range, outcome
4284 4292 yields 5.17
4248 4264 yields 5.21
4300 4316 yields 6.08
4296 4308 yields 5.22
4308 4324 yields 8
